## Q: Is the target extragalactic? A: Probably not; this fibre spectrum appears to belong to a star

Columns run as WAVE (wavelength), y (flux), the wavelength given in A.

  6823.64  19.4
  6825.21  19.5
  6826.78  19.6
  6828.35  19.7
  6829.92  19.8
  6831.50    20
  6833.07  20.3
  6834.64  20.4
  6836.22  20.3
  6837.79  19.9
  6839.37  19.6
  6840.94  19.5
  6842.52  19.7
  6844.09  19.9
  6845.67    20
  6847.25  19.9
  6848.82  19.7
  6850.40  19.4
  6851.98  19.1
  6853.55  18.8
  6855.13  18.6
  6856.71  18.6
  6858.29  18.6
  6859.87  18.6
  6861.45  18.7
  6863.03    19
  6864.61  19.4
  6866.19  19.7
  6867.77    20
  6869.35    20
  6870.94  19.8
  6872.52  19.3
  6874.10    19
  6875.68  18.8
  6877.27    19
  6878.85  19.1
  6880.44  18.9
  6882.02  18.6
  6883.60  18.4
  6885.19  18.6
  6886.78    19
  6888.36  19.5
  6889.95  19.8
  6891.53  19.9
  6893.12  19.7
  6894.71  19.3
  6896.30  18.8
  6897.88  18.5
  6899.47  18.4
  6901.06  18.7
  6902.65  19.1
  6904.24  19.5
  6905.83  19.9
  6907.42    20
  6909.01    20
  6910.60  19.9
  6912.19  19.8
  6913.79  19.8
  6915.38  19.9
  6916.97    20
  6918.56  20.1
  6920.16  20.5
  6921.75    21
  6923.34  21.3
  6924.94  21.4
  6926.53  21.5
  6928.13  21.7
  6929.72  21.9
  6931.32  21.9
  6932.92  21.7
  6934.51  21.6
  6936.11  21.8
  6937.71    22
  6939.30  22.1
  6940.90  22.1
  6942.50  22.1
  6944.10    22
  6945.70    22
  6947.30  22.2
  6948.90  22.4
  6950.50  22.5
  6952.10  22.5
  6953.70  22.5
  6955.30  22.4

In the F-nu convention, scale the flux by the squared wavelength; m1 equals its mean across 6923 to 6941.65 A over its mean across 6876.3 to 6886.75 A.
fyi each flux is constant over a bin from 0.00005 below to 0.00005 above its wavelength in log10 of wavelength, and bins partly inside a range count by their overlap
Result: 1.18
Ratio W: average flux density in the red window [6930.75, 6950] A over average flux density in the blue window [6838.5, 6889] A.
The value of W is 1.1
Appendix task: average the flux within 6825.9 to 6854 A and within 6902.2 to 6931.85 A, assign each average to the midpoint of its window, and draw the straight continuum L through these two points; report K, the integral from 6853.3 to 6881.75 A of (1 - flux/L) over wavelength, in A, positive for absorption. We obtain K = 1.3 A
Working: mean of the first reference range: 19.8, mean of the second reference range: 20.5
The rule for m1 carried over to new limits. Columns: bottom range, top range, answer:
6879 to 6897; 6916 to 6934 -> 1.12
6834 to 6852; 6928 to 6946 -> 1.14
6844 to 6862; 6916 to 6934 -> 1.13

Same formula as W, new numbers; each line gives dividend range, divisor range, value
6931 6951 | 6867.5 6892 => 1.15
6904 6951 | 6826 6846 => 1.06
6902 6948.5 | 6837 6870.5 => 1.08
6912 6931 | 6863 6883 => 1.08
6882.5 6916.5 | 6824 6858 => 0.99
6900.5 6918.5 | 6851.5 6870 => 1.03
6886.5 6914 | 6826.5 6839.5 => 0.97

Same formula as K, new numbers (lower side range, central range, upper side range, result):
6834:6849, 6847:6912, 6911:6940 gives 3.9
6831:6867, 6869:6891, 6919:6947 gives 1.3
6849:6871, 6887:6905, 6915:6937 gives 0.9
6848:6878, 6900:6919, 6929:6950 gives 1.1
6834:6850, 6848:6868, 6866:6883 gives 0.5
